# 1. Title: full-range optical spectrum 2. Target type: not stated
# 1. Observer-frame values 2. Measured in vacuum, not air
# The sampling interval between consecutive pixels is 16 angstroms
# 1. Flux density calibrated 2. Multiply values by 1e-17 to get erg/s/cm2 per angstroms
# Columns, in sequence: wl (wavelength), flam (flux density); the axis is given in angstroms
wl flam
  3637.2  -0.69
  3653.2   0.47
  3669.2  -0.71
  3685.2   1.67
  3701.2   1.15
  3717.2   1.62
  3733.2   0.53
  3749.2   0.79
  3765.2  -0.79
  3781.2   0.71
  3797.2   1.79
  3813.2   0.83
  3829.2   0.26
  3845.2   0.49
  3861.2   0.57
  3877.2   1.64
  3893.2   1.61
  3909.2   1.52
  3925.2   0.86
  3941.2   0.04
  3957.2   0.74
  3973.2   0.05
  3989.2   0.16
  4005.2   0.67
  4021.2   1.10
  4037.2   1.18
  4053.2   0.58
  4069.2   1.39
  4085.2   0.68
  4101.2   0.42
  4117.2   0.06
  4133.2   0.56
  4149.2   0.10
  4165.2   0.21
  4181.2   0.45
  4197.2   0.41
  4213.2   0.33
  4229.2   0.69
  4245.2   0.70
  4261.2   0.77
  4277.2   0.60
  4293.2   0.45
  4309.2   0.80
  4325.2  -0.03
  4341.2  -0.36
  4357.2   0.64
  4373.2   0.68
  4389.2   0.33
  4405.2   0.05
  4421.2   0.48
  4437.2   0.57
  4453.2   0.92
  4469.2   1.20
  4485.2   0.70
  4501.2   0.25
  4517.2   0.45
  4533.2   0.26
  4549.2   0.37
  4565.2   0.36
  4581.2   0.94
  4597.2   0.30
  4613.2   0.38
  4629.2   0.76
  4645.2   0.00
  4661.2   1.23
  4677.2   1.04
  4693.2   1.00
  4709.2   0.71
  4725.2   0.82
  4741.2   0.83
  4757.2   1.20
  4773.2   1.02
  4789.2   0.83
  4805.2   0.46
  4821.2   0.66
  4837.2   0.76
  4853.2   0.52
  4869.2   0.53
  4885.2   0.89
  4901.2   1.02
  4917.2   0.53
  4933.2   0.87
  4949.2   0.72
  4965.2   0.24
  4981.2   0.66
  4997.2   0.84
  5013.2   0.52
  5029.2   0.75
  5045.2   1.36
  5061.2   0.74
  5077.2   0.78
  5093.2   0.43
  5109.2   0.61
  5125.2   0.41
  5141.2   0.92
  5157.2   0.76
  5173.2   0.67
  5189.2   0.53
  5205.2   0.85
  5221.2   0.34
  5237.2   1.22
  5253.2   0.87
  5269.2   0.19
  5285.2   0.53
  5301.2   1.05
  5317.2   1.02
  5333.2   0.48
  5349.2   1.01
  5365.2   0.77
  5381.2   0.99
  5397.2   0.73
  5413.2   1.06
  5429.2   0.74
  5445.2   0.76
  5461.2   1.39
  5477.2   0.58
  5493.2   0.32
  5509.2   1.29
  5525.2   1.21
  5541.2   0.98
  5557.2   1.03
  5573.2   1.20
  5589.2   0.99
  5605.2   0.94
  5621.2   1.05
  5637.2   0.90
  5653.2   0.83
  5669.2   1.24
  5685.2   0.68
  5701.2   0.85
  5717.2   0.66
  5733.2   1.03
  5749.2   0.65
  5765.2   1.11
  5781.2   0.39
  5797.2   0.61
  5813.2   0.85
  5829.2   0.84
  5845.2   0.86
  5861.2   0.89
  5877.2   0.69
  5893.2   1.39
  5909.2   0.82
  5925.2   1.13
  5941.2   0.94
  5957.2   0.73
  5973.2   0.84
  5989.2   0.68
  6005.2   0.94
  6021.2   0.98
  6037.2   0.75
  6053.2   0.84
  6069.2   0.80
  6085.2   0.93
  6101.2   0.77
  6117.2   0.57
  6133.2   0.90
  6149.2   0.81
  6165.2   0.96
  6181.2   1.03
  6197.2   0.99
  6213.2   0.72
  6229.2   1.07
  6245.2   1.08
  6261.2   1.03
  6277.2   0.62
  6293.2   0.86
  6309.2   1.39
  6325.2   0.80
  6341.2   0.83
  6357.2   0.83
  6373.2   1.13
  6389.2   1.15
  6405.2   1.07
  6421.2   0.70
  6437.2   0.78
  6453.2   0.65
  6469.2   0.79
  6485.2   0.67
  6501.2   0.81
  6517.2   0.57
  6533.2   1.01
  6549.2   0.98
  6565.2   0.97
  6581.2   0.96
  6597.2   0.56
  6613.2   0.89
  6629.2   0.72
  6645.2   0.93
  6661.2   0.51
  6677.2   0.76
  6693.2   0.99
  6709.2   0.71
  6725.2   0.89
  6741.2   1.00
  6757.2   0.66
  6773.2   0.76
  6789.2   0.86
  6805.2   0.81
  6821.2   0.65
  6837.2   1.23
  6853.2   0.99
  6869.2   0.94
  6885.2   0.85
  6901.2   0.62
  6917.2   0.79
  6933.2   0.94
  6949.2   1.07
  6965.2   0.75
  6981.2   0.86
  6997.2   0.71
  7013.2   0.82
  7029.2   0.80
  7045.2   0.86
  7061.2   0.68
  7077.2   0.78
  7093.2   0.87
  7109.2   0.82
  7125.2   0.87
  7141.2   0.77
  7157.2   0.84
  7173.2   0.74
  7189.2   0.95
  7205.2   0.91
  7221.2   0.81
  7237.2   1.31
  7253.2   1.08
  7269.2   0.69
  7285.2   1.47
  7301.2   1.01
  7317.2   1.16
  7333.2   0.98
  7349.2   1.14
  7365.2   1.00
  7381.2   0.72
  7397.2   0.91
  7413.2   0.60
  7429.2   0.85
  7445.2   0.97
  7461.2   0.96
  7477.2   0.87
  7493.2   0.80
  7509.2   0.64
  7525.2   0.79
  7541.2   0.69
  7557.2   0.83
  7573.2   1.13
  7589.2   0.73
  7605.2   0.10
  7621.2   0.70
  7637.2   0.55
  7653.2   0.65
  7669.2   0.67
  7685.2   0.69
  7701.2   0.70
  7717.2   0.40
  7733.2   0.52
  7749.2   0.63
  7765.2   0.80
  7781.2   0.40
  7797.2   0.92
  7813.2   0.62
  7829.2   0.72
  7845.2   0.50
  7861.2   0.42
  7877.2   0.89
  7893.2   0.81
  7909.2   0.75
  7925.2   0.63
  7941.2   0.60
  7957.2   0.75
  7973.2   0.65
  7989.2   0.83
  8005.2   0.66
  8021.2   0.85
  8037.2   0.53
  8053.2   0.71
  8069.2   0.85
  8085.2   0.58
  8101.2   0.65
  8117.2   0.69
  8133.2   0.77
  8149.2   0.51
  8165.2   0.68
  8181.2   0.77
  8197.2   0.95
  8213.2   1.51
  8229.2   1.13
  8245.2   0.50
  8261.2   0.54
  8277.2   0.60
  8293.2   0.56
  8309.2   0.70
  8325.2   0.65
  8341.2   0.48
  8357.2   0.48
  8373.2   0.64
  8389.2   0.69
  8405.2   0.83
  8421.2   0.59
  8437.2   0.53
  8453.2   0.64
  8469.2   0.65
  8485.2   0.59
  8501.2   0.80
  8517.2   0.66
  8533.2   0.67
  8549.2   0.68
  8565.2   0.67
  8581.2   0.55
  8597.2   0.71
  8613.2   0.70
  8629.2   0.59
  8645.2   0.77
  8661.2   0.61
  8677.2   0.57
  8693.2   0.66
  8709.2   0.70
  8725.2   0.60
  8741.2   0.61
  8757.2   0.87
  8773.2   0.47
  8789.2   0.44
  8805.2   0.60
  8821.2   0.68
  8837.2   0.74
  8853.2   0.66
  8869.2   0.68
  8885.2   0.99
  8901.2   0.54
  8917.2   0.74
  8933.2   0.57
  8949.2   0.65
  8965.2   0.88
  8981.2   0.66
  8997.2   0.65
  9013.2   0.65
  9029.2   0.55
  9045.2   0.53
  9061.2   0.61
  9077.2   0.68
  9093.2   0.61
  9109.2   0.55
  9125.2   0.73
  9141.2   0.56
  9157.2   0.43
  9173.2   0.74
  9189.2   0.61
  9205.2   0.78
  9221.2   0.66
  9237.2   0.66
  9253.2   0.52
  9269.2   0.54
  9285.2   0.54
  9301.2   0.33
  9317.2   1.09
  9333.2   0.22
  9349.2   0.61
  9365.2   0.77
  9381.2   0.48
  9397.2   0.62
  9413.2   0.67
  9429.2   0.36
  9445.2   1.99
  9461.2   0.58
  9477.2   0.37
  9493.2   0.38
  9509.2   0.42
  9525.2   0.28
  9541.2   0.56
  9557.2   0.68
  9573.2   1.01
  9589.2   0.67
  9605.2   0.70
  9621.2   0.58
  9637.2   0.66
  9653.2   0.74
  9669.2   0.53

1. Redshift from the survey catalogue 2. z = 0.25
